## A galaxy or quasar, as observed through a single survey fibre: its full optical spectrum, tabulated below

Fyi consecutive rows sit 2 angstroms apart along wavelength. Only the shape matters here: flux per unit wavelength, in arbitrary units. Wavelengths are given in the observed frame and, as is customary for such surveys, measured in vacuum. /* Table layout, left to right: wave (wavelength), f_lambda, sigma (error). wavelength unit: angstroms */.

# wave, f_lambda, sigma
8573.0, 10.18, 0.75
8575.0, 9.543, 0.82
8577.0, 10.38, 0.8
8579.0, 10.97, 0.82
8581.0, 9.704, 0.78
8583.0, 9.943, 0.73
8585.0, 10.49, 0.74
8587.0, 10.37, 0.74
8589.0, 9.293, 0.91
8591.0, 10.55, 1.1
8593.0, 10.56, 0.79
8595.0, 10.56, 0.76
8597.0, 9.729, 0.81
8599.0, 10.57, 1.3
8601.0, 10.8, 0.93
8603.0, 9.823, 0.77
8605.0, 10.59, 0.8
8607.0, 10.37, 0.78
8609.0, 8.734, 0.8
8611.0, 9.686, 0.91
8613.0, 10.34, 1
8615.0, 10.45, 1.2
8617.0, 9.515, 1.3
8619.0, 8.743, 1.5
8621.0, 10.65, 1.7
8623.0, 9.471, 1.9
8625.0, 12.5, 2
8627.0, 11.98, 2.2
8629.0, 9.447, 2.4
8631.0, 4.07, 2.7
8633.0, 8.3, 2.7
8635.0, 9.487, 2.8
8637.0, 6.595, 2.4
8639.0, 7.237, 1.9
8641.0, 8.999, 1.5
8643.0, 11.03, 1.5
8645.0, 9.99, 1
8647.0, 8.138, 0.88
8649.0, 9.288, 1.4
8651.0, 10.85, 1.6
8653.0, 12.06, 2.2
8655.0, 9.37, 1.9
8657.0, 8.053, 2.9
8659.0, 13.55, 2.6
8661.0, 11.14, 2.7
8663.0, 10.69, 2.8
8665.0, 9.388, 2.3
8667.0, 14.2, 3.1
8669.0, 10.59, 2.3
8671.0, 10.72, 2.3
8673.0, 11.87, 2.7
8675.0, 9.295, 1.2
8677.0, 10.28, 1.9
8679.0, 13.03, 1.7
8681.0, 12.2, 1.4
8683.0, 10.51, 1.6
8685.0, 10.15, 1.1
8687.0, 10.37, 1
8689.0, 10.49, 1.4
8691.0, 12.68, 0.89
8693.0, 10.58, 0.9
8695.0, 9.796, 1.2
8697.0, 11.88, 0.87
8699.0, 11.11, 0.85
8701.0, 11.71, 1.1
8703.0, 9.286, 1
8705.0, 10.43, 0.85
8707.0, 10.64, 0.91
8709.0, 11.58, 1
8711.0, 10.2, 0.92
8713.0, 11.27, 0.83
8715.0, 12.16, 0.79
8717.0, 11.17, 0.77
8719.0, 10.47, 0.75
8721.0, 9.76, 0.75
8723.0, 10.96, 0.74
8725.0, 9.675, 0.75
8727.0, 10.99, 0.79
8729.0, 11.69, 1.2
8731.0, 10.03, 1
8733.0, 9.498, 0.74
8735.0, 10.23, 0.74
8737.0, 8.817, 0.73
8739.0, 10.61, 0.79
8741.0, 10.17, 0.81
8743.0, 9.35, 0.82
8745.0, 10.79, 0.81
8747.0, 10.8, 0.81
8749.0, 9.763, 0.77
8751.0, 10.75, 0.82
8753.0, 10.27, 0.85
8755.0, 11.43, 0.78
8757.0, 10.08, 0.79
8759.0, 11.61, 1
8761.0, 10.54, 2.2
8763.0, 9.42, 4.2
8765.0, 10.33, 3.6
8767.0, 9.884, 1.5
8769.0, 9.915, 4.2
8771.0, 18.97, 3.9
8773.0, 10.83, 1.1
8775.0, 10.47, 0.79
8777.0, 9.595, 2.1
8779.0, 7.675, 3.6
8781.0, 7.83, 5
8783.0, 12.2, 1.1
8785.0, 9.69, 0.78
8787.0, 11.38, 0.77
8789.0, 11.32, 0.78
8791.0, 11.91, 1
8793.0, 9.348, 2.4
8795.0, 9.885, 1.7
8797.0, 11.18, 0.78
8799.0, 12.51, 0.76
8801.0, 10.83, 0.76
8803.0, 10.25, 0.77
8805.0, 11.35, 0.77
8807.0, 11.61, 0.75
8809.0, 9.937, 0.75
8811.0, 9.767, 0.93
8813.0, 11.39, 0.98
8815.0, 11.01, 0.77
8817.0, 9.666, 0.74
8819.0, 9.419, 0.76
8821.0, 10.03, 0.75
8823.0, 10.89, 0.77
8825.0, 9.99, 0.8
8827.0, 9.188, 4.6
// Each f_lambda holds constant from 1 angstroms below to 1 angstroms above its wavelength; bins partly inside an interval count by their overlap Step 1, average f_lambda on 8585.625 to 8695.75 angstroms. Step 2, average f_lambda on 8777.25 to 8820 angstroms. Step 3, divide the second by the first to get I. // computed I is 1.03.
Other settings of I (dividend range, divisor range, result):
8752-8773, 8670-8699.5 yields 1.02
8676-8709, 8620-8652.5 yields 1.18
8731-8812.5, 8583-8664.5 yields 1.07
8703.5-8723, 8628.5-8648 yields 1.30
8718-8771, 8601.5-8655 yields 1.09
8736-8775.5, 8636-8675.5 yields 1.06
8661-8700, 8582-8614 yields 1.09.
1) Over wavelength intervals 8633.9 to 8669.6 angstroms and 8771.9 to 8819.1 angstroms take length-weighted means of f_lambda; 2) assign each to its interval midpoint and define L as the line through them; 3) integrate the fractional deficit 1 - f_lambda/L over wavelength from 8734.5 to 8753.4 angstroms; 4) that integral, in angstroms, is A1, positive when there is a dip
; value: 0.3 angstroms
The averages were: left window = 10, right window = 10.5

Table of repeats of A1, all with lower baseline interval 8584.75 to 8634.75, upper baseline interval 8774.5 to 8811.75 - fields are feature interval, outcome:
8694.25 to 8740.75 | -1.7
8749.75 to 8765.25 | -0.3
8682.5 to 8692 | -0.7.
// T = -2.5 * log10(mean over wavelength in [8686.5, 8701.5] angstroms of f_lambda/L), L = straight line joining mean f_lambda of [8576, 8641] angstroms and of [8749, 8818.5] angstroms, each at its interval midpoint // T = -0.09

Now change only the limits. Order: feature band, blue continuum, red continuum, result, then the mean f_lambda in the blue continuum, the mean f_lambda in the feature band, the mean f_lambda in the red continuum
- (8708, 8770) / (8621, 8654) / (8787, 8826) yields -0.03 mag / 9.38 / 10.5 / 10.7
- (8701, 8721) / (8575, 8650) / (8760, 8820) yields -0.06 mag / 9.71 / 10.8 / 10.7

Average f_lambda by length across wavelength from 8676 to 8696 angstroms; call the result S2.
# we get 11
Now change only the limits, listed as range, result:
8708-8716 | 11.3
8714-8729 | 10.8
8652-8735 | 10.9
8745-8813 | 10.7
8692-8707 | 10.7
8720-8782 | 10.4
